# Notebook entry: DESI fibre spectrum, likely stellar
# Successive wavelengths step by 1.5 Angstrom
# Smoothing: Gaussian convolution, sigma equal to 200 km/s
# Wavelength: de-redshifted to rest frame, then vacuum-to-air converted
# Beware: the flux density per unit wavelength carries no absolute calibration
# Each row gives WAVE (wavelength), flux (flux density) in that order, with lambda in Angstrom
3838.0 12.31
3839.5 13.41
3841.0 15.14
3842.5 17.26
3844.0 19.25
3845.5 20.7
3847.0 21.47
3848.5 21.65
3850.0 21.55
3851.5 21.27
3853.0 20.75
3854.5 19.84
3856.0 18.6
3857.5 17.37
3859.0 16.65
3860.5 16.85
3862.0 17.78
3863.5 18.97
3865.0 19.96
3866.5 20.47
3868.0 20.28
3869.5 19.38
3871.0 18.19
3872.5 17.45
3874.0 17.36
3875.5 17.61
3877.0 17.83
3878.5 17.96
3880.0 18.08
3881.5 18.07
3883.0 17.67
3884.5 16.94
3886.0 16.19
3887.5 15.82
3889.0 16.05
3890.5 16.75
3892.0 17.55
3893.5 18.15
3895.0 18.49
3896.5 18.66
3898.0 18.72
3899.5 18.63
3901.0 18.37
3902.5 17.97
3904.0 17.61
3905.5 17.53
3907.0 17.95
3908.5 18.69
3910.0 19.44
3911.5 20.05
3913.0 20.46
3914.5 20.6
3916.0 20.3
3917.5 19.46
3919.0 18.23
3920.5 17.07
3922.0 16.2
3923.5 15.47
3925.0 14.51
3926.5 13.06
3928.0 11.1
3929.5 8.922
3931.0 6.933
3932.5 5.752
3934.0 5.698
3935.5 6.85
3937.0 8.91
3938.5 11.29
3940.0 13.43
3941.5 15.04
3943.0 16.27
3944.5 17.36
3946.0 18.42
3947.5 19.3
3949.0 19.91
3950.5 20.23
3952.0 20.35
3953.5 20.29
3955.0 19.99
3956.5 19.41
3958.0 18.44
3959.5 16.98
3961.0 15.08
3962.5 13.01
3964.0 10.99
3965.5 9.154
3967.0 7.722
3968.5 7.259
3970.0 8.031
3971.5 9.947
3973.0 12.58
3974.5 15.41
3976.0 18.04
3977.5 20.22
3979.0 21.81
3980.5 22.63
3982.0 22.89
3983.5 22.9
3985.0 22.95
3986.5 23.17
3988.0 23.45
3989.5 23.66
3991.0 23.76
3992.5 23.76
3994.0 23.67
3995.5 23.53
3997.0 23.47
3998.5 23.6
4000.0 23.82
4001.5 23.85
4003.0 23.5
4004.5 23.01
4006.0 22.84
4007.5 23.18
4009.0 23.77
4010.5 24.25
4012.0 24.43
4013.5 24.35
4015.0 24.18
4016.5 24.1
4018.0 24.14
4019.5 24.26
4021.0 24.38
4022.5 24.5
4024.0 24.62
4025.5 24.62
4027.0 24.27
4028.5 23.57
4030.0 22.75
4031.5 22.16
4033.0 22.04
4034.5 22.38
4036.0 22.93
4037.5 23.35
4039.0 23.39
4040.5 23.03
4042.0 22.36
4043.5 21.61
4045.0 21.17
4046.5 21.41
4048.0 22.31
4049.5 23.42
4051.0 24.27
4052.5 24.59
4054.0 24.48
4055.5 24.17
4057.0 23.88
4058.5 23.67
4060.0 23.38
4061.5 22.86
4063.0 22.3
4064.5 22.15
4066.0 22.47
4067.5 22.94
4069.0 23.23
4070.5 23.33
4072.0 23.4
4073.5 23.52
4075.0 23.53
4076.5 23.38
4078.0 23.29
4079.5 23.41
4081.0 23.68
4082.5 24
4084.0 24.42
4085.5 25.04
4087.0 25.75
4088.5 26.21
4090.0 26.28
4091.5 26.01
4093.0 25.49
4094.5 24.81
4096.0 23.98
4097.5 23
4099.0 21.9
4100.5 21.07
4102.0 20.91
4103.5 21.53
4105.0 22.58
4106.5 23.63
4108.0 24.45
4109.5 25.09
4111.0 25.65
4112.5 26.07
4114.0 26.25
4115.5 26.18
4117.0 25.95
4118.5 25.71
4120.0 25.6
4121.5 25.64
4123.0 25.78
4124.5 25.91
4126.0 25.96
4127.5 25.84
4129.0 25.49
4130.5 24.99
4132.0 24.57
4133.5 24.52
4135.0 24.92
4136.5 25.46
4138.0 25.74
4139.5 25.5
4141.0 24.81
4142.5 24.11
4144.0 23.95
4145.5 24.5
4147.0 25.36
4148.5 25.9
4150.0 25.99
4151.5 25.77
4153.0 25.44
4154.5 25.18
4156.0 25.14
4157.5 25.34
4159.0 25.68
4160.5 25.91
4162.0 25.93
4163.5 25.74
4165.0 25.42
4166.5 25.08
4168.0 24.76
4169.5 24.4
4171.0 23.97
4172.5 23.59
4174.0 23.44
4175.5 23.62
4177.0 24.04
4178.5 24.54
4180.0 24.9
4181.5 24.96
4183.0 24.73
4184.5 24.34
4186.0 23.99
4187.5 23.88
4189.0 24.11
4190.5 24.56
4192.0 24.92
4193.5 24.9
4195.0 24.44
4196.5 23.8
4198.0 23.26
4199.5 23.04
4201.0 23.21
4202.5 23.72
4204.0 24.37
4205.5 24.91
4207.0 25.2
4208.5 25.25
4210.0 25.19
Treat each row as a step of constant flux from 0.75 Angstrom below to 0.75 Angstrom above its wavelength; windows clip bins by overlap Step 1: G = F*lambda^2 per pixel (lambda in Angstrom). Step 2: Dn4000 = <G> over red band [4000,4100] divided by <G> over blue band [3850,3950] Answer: 1.5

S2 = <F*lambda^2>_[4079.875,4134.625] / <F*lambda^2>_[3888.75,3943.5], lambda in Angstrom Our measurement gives 1.75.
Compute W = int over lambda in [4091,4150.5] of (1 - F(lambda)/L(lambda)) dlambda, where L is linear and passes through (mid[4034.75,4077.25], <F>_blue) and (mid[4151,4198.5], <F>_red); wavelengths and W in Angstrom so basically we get -1.99 Angstrom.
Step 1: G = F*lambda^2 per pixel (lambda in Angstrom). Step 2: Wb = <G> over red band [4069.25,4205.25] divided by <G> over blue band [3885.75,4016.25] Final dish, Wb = 1.51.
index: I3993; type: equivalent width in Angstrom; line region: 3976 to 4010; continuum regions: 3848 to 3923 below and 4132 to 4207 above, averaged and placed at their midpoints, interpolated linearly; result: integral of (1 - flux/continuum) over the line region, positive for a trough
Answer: -3.7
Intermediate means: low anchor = 18.4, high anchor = 24.7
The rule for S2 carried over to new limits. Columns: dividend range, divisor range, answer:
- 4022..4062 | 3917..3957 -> 1.66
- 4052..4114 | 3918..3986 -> 1.69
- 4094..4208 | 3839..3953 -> 1.64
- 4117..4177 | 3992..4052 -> 1.14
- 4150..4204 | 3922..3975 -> 2.03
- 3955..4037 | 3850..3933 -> 1.26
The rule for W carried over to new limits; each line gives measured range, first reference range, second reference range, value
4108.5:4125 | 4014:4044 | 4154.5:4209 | -1.17 Angstrom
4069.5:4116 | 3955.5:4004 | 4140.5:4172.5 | -2.63 Angstrom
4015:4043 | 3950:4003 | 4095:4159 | -3.50 Angstrom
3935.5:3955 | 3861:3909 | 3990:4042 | 3.94 Angstrom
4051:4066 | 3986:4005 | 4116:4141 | 0.60 Angstrom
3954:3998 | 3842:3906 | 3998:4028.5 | 8.73 Angstrom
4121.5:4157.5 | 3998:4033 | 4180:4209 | -1.67 Angstrom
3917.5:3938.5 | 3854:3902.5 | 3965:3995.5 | 7.46 Angstrom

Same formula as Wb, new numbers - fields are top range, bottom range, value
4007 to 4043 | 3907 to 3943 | 1.73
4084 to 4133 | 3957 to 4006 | 1.40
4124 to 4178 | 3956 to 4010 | 1.41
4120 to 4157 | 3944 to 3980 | 1.74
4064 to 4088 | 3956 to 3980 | 1.78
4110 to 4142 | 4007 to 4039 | 1.13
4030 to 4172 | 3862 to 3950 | 1.62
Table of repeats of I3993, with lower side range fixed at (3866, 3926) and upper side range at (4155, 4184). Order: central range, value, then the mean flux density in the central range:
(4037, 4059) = -1.4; 23.1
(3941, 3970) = 5.4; 15.9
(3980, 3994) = -2.1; 23.3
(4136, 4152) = -0.7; 25.2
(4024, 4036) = -1.0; 23.2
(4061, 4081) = -0.7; 23.1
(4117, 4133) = -1.3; 25.6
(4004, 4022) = -2.6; 23.9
